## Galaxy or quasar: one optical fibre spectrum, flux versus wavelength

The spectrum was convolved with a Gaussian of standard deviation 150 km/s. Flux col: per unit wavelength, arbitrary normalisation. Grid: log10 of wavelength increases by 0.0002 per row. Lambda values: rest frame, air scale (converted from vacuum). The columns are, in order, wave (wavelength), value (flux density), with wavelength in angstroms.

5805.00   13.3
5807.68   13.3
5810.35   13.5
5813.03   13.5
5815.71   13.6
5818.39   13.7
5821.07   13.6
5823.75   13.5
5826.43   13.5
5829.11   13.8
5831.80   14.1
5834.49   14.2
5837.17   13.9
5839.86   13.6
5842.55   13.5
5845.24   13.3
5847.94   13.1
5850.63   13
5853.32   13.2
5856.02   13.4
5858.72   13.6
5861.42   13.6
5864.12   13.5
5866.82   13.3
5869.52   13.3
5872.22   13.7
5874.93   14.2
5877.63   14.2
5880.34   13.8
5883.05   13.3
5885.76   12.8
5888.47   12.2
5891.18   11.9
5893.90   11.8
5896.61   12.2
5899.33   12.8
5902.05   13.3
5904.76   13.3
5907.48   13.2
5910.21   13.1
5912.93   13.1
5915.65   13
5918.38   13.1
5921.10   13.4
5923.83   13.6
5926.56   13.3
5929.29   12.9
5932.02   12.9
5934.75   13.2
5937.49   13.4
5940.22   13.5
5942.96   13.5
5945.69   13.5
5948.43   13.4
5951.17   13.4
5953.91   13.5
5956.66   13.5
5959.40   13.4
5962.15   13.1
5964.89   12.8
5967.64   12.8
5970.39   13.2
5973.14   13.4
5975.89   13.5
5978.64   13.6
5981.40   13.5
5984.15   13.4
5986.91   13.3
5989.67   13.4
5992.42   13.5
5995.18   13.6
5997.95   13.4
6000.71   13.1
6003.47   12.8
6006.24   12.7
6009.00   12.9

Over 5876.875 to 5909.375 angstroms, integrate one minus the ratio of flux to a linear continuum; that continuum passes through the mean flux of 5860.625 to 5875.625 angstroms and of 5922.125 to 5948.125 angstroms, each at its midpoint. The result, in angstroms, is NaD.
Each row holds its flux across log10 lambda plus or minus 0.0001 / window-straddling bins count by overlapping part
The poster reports 1.4 angstroms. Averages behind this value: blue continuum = 13.6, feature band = 12.9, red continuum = 13.3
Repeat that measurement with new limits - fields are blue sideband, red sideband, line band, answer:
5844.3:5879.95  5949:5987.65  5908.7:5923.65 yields 0.26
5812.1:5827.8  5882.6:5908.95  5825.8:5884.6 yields -2.01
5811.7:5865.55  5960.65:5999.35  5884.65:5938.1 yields 2.05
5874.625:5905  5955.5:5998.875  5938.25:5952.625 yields -0.29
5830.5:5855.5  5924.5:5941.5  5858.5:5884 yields -0.42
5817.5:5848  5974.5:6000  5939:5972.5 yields 0.50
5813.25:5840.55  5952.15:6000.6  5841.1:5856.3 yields 0.49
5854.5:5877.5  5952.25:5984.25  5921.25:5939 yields 0.25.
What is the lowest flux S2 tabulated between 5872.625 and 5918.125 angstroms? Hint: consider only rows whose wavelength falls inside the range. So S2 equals 11.8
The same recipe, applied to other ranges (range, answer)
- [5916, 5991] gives 12.8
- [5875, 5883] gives 13.8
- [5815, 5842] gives 13.5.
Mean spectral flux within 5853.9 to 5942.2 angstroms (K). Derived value 13.2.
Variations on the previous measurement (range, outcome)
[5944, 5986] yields 13.3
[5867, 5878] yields 13.8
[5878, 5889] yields 13.2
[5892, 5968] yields 13.1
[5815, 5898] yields 13.4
